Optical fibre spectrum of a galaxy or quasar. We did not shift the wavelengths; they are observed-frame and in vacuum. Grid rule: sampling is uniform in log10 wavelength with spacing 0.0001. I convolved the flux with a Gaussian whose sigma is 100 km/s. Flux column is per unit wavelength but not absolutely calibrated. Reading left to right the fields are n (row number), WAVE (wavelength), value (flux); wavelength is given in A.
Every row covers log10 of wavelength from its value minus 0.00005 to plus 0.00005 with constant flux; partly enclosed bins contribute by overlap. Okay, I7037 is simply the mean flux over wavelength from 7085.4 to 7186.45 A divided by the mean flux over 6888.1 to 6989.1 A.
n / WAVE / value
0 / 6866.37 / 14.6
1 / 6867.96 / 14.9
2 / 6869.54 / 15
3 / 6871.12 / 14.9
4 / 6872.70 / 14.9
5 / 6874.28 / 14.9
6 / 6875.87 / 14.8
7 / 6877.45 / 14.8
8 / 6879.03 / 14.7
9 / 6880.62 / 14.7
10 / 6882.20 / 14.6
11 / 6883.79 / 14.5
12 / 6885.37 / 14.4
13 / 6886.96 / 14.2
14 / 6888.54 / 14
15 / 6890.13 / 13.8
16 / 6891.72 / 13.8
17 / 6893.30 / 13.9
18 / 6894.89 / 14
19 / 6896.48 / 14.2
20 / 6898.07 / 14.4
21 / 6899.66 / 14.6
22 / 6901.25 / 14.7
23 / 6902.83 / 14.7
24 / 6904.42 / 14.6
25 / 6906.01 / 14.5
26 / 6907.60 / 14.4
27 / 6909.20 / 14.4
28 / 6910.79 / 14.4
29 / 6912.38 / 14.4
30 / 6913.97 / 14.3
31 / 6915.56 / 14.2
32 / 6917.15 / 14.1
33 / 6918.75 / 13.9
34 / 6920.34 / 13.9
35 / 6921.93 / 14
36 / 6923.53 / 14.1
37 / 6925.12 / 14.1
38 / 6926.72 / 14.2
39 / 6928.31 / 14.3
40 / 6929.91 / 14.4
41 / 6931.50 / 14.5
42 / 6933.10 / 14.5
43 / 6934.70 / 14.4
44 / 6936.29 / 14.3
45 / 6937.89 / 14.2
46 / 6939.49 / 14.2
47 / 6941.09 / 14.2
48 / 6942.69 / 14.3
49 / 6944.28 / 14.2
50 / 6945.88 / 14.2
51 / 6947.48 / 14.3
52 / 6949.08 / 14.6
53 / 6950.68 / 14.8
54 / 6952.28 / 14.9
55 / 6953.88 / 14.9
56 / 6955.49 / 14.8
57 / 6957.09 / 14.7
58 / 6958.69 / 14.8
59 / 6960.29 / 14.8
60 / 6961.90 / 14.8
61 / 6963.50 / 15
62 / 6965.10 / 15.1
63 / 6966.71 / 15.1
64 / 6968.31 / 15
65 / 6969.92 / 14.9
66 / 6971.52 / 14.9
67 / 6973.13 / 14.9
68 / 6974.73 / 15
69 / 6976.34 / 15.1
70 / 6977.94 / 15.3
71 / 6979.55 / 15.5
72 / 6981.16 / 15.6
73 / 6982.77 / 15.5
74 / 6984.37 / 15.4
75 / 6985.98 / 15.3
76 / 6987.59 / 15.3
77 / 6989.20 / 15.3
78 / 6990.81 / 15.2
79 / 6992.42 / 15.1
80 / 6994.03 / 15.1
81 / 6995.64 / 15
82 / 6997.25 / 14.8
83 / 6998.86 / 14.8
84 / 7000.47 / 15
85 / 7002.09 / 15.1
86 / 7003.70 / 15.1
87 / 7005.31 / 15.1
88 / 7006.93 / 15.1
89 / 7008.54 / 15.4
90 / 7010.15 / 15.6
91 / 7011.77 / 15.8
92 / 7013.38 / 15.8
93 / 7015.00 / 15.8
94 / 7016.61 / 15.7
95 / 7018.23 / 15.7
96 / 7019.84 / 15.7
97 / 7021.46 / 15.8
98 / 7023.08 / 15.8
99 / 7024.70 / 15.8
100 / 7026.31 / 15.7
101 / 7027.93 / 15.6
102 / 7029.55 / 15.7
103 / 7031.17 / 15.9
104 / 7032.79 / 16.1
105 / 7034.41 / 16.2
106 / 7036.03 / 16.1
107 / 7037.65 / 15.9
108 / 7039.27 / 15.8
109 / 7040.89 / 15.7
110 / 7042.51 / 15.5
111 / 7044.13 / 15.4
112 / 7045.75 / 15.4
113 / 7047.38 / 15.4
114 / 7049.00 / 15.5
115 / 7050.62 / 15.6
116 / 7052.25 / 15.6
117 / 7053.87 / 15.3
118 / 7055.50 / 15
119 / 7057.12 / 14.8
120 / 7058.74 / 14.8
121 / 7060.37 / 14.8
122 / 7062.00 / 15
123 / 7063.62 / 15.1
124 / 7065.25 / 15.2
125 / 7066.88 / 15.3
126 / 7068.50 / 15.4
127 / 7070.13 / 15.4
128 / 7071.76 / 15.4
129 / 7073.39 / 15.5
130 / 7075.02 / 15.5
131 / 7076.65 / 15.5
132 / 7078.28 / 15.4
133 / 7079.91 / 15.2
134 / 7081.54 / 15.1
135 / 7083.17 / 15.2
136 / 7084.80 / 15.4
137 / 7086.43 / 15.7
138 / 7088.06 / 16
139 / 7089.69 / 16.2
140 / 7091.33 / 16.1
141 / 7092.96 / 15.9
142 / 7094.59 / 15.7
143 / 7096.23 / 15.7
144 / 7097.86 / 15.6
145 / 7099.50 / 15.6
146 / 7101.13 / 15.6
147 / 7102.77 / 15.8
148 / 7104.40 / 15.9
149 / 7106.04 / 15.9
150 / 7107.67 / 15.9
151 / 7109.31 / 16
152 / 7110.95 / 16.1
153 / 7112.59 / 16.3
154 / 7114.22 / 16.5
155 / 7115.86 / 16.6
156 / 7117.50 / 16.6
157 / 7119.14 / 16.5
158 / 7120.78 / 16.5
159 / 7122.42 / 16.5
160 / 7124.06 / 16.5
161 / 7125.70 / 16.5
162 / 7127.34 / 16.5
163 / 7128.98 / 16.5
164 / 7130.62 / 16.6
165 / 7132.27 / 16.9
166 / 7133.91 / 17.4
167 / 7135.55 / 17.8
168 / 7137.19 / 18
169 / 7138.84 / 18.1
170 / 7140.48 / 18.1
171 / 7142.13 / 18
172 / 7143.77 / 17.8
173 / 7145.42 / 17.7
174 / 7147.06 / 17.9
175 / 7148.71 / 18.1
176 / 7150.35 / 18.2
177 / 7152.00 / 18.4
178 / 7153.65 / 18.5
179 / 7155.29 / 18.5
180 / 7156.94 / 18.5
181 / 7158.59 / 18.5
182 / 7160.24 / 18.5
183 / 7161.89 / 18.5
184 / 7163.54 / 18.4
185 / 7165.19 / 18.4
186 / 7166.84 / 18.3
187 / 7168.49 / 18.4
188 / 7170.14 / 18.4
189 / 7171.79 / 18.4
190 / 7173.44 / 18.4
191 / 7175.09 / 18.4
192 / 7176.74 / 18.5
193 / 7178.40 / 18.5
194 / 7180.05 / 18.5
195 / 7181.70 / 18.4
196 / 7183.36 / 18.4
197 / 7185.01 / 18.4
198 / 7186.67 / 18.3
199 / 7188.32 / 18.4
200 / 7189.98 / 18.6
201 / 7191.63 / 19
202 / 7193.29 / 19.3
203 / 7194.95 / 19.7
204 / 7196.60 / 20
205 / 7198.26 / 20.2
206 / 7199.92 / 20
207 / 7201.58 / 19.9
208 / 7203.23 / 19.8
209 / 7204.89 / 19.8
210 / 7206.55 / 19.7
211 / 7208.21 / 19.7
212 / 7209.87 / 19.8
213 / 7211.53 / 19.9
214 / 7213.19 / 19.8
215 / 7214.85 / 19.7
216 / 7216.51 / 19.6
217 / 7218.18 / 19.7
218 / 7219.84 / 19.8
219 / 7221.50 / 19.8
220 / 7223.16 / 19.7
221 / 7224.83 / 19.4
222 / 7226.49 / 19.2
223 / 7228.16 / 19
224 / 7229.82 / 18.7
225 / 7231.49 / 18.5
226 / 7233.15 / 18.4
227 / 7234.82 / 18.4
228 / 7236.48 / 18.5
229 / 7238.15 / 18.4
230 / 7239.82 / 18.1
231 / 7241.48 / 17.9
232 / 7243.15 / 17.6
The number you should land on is 1.2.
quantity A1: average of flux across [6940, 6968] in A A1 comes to 14.7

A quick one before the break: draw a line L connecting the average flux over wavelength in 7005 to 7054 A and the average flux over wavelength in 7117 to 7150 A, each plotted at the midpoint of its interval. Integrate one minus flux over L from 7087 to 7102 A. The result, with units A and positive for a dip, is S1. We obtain 0.8 A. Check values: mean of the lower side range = 15.7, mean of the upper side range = 17.2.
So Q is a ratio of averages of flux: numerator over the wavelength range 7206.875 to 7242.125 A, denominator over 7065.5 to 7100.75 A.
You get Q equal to 1.2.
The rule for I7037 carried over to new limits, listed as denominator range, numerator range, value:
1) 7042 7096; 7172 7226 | 1.25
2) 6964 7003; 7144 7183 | 1.21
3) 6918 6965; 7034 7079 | 1.07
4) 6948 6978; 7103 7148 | 1.13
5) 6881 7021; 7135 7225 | 1.28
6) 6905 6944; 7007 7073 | 1.09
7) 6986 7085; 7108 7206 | 1.17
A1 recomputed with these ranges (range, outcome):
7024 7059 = 15.6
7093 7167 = 17.1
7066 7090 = 15.5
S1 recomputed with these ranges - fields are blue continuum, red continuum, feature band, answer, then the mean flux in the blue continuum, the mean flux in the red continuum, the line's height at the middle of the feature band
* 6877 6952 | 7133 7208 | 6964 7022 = 1.34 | 14.3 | 18.6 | 15.6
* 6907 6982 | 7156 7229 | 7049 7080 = 2.76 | 14.6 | 19.1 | 16.8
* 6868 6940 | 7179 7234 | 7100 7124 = 2.12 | 14.4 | 19.3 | 17.8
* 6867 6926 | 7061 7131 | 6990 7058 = -0.75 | 14.4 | 15.8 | 15.3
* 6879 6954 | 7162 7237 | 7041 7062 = 1.67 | 14.3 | 19.1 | 16.6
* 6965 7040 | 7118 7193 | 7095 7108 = 1.00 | 15.4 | 18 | 17.1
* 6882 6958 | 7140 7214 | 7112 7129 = 1.24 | 14.3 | 18.8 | 17.8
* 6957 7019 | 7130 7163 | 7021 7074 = 2.44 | 15.2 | 18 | 16.3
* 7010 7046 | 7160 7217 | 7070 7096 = 2.01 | 15.8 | 19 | 16.9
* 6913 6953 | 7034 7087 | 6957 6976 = -0.46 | 14.3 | 15.4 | 14.6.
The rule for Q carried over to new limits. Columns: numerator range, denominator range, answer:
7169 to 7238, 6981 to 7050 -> 1.23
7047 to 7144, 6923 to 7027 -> 1.07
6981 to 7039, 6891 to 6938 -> 1.09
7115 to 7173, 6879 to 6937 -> 1.24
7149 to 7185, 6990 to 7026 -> 1.20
